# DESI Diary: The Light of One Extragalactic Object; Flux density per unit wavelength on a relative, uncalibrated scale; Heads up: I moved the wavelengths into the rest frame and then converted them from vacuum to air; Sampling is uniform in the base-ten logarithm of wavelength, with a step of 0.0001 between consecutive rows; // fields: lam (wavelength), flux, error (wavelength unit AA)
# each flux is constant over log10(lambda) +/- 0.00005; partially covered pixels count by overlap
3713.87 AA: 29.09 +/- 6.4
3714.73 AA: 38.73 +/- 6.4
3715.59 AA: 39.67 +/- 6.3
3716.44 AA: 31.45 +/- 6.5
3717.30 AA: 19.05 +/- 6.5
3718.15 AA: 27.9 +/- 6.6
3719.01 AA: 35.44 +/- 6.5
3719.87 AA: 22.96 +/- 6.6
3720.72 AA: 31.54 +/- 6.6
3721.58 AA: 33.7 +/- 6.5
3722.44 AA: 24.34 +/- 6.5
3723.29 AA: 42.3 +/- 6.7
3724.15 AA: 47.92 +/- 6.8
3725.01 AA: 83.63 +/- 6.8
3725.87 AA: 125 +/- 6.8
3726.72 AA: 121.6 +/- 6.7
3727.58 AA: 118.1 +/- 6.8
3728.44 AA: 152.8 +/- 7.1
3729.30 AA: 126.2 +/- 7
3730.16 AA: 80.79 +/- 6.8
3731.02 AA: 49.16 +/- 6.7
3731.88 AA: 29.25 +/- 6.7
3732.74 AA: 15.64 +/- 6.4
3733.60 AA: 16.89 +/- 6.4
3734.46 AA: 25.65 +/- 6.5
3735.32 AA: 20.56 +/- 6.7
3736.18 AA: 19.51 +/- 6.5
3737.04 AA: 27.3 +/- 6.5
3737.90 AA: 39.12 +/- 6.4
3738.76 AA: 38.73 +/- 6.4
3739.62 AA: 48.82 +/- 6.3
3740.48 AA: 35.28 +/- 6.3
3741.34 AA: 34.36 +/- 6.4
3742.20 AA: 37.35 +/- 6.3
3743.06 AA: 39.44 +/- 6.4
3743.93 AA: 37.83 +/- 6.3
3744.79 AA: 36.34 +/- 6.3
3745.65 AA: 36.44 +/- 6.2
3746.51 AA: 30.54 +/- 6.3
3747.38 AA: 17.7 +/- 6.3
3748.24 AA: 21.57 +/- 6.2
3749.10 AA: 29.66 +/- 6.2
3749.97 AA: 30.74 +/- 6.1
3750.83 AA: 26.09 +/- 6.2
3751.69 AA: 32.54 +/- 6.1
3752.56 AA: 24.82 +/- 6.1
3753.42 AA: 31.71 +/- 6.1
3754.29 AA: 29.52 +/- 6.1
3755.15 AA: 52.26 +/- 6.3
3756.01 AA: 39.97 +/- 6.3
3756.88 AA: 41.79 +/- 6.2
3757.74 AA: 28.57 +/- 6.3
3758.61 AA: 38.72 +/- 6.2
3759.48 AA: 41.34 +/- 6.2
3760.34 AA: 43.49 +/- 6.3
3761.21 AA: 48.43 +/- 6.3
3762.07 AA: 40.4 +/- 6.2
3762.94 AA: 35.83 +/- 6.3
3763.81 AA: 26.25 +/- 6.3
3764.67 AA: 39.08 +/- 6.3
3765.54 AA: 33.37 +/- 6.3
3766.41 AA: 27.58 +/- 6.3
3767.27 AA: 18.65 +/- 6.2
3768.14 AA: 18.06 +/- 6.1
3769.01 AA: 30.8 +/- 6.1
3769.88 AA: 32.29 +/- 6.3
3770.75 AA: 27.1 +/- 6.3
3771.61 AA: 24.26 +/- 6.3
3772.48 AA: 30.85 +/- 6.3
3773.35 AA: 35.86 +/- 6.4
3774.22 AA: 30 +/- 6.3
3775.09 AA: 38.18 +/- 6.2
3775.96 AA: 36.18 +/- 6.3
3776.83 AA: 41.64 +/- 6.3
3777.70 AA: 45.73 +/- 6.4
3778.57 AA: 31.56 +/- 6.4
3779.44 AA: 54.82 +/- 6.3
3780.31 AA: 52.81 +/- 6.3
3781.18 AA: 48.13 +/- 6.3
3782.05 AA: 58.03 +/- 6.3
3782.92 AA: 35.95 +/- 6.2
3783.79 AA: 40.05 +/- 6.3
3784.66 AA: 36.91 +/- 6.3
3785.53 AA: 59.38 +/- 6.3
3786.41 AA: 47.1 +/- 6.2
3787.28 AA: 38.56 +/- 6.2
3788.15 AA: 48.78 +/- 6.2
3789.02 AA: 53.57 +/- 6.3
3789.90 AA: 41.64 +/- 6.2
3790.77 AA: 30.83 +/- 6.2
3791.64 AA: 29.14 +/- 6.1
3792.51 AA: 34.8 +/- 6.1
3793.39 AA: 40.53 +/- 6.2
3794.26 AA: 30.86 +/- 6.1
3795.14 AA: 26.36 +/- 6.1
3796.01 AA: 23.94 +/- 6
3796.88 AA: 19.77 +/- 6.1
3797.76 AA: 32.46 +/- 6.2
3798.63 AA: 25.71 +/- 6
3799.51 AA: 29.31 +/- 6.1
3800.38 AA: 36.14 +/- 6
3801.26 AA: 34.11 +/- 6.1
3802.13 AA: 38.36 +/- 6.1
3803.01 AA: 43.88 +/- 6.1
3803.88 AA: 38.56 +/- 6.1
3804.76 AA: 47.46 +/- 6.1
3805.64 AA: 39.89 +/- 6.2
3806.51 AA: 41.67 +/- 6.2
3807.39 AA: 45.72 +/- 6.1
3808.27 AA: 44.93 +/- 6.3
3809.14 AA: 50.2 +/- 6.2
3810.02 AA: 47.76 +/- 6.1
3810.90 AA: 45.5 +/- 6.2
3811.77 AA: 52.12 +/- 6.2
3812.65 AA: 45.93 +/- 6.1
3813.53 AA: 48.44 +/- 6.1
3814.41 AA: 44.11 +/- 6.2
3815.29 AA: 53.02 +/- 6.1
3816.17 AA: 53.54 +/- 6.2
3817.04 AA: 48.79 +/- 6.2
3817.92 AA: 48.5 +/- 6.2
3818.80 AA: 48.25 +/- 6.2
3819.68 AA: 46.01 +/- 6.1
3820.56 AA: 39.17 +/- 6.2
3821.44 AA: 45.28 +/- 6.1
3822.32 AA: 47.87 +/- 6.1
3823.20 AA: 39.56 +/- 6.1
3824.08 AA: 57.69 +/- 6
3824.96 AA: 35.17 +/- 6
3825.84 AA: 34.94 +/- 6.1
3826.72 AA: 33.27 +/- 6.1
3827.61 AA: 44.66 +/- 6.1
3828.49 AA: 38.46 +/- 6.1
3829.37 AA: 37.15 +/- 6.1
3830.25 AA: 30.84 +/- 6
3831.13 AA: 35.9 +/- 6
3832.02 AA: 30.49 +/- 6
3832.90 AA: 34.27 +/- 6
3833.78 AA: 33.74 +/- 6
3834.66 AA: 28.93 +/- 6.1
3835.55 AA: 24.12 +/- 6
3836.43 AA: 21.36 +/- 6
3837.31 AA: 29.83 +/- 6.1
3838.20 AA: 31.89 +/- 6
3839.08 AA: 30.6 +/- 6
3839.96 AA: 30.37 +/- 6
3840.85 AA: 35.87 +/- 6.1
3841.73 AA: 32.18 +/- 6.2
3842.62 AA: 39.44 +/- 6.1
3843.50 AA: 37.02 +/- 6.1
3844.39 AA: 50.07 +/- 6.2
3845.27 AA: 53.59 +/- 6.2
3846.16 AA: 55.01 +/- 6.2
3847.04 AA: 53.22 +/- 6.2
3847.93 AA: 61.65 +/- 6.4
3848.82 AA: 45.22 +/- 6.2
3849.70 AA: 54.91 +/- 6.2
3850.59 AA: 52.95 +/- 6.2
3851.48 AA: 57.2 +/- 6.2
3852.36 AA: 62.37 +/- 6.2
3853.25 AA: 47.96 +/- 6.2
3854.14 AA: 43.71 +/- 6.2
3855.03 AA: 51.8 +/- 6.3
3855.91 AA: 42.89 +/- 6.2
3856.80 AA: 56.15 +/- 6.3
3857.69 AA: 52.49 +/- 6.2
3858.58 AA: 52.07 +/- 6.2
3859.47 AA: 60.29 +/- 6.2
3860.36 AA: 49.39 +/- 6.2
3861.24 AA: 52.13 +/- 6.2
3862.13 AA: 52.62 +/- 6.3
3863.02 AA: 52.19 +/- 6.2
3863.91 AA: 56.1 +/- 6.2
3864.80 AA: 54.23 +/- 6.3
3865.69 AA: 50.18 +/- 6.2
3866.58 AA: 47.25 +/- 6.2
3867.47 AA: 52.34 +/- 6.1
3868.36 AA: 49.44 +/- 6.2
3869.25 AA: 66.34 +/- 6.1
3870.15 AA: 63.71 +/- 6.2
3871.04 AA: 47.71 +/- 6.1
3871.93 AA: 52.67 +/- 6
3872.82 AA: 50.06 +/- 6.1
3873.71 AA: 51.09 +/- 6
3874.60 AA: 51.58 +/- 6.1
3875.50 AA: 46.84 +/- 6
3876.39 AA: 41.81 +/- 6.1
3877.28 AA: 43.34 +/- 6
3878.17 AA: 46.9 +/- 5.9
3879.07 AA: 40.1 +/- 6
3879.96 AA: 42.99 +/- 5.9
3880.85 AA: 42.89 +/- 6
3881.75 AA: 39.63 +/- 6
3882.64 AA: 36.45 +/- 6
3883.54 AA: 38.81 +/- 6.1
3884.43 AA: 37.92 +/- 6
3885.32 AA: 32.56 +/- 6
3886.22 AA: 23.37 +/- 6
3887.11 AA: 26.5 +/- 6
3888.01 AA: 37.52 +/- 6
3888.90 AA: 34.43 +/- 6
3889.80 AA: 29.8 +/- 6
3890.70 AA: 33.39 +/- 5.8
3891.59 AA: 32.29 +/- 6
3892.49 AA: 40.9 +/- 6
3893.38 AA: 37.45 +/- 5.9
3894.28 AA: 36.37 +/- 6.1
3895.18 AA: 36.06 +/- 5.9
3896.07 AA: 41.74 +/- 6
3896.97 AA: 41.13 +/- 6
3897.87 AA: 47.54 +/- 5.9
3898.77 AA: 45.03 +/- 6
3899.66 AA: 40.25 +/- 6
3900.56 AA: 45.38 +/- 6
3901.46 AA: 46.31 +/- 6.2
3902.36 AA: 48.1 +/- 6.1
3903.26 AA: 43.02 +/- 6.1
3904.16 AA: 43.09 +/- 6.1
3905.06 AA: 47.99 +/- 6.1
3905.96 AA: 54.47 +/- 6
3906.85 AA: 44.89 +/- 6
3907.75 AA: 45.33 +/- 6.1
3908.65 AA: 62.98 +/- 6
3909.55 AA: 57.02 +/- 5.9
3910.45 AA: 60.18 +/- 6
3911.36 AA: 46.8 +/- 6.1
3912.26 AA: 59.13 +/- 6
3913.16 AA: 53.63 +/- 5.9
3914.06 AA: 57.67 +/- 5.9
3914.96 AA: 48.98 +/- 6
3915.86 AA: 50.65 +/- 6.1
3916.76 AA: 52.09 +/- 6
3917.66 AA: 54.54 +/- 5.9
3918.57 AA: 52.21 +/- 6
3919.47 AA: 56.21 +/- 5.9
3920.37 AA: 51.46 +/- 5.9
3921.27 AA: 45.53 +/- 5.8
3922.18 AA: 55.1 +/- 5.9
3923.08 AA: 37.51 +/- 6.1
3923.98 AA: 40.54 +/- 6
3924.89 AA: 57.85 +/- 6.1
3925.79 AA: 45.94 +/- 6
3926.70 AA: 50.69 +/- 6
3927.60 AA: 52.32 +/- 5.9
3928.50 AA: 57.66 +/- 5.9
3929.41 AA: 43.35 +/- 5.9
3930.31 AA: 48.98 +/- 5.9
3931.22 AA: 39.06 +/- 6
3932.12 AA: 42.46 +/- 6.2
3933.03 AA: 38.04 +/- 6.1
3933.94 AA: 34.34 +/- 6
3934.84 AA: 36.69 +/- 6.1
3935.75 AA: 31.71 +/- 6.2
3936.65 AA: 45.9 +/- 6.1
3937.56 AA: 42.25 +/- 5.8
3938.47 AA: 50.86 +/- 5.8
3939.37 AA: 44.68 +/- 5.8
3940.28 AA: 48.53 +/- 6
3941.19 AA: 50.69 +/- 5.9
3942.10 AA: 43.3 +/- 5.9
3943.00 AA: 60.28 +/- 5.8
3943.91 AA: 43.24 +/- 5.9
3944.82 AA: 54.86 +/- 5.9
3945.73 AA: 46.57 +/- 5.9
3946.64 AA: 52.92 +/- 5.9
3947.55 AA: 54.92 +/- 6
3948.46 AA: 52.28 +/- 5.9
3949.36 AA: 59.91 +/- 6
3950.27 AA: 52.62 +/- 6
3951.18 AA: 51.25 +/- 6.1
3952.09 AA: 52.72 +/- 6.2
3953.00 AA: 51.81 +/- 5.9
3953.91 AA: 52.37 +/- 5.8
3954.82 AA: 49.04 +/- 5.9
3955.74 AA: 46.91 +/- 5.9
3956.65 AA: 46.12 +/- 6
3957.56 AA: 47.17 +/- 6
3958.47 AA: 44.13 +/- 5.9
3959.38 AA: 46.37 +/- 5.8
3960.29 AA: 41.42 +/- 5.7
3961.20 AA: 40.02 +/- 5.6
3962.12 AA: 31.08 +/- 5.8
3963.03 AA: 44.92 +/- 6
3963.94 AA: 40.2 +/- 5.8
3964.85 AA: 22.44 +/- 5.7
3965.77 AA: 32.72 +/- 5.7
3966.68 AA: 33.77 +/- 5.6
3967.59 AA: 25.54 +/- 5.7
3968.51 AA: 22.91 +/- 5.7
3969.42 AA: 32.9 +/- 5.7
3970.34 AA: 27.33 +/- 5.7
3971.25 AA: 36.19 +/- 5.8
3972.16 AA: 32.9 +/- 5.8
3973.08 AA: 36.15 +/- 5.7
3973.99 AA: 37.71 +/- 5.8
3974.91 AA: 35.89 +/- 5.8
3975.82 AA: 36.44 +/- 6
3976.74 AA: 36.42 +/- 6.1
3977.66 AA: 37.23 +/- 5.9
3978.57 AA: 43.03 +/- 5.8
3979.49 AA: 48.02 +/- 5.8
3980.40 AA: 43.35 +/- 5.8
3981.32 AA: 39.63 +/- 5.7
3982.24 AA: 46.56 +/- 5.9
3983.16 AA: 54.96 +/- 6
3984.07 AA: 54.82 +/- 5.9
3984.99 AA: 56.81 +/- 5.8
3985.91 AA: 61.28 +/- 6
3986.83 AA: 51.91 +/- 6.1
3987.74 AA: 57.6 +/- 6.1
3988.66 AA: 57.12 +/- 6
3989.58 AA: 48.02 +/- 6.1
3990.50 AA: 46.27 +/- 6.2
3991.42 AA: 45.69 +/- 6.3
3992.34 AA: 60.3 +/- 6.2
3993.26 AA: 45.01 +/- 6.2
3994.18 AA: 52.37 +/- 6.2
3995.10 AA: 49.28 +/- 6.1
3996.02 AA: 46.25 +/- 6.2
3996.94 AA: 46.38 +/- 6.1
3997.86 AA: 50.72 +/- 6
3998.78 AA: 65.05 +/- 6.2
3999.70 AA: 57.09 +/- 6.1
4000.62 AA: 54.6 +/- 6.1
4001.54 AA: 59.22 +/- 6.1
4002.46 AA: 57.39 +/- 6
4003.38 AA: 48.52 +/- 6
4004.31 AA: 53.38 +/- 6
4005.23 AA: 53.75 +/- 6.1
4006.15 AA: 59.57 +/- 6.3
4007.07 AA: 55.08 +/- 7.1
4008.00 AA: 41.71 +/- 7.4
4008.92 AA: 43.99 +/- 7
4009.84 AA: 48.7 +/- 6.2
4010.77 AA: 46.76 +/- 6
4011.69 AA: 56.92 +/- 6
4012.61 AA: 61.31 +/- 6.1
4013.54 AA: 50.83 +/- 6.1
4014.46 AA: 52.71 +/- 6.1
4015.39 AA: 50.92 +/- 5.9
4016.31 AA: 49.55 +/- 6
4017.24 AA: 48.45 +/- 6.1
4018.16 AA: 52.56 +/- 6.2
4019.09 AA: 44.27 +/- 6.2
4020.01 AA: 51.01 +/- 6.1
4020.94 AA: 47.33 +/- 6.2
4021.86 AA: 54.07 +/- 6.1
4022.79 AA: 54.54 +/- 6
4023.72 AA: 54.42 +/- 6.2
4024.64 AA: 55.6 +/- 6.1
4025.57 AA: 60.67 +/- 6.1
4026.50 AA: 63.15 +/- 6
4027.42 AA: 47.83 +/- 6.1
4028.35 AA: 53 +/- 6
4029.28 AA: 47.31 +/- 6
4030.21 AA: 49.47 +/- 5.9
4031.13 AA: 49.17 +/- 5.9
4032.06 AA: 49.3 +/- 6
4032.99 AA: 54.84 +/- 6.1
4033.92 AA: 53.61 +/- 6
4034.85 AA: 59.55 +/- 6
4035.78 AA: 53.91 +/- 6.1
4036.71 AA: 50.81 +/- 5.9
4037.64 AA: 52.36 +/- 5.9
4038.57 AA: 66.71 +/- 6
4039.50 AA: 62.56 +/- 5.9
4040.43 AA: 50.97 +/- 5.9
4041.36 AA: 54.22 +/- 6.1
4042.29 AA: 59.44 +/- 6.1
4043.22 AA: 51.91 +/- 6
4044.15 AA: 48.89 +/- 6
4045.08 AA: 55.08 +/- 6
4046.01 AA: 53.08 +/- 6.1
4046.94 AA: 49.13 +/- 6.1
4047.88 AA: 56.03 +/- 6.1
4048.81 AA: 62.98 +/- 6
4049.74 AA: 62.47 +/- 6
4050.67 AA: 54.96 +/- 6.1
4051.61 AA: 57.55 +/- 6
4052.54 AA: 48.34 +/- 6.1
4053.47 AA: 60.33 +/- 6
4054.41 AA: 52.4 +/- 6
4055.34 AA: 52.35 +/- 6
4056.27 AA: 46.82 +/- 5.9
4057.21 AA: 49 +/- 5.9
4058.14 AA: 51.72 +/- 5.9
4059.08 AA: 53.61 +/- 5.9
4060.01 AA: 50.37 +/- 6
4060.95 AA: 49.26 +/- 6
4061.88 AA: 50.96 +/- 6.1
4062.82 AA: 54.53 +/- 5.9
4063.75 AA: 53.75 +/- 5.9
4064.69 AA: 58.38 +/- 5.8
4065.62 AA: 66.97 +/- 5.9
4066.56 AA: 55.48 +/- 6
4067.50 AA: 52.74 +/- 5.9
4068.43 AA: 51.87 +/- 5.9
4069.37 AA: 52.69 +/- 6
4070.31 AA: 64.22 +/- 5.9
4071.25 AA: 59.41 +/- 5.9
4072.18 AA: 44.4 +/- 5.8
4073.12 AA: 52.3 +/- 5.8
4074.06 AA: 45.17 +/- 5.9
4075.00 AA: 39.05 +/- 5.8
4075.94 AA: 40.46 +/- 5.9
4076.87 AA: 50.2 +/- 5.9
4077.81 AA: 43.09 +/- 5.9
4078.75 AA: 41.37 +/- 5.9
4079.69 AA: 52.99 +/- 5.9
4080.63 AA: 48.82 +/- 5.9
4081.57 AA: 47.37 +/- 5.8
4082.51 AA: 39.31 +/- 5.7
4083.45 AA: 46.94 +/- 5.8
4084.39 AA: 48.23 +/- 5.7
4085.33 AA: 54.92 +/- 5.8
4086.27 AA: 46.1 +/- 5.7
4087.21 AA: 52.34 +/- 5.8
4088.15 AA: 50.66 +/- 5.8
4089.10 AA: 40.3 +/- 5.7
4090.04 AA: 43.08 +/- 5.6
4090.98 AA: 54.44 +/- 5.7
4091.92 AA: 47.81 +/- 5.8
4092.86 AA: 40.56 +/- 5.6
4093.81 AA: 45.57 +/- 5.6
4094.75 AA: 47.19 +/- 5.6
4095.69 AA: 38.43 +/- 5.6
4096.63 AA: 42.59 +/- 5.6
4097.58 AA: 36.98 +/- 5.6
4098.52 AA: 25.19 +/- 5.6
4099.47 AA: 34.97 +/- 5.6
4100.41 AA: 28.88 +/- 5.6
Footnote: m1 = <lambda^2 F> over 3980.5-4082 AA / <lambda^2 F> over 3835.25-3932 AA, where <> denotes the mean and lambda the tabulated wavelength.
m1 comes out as 1.22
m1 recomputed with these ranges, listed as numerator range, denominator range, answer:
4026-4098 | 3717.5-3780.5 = 1.46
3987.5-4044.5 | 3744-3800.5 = 1.69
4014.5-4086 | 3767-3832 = 1.50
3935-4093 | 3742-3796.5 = 1.55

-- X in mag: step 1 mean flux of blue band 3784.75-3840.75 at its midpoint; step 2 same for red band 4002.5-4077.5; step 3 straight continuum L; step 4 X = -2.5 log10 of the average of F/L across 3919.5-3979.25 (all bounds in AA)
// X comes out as 0.09 mag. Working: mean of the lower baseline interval 39.2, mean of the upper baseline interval 52.9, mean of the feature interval 43.6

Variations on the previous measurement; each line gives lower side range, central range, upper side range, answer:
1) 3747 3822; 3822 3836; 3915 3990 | 0.10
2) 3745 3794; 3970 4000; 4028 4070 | 0.07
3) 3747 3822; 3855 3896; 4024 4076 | -0.04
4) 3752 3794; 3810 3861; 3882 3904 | -0.16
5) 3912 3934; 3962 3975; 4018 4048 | 0.48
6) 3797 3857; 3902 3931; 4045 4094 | -0.12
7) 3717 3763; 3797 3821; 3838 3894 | 0.05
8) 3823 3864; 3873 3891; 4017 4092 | 0.15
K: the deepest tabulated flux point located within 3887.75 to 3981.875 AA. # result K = 22.44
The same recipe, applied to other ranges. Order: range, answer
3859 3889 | 23.37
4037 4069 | 46.82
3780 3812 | 19.77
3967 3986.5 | 22.91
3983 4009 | 41.71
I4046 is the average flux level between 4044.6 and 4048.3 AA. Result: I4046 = 53.2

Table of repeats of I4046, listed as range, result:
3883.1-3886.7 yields 33.2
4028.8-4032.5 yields 48.9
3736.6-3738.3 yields 33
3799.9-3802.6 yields 36.2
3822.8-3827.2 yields 40.1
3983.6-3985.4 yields 55.9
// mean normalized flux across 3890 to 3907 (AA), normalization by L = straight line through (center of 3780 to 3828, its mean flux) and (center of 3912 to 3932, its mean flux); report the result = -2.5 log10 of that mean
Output 0.16 mag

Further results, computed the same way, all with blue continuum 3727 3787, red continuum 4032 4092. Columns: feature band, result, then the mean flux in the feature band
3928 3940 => 0.10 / 42.9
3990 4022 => -0.04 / 51.6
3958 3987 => 0.22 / 39.7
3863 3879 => -0.15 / 51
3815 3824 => -0.12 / 47.4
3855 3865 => -0.19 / 52.7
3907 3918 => -0.17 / 53.8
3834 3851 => 0.08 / 40.3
